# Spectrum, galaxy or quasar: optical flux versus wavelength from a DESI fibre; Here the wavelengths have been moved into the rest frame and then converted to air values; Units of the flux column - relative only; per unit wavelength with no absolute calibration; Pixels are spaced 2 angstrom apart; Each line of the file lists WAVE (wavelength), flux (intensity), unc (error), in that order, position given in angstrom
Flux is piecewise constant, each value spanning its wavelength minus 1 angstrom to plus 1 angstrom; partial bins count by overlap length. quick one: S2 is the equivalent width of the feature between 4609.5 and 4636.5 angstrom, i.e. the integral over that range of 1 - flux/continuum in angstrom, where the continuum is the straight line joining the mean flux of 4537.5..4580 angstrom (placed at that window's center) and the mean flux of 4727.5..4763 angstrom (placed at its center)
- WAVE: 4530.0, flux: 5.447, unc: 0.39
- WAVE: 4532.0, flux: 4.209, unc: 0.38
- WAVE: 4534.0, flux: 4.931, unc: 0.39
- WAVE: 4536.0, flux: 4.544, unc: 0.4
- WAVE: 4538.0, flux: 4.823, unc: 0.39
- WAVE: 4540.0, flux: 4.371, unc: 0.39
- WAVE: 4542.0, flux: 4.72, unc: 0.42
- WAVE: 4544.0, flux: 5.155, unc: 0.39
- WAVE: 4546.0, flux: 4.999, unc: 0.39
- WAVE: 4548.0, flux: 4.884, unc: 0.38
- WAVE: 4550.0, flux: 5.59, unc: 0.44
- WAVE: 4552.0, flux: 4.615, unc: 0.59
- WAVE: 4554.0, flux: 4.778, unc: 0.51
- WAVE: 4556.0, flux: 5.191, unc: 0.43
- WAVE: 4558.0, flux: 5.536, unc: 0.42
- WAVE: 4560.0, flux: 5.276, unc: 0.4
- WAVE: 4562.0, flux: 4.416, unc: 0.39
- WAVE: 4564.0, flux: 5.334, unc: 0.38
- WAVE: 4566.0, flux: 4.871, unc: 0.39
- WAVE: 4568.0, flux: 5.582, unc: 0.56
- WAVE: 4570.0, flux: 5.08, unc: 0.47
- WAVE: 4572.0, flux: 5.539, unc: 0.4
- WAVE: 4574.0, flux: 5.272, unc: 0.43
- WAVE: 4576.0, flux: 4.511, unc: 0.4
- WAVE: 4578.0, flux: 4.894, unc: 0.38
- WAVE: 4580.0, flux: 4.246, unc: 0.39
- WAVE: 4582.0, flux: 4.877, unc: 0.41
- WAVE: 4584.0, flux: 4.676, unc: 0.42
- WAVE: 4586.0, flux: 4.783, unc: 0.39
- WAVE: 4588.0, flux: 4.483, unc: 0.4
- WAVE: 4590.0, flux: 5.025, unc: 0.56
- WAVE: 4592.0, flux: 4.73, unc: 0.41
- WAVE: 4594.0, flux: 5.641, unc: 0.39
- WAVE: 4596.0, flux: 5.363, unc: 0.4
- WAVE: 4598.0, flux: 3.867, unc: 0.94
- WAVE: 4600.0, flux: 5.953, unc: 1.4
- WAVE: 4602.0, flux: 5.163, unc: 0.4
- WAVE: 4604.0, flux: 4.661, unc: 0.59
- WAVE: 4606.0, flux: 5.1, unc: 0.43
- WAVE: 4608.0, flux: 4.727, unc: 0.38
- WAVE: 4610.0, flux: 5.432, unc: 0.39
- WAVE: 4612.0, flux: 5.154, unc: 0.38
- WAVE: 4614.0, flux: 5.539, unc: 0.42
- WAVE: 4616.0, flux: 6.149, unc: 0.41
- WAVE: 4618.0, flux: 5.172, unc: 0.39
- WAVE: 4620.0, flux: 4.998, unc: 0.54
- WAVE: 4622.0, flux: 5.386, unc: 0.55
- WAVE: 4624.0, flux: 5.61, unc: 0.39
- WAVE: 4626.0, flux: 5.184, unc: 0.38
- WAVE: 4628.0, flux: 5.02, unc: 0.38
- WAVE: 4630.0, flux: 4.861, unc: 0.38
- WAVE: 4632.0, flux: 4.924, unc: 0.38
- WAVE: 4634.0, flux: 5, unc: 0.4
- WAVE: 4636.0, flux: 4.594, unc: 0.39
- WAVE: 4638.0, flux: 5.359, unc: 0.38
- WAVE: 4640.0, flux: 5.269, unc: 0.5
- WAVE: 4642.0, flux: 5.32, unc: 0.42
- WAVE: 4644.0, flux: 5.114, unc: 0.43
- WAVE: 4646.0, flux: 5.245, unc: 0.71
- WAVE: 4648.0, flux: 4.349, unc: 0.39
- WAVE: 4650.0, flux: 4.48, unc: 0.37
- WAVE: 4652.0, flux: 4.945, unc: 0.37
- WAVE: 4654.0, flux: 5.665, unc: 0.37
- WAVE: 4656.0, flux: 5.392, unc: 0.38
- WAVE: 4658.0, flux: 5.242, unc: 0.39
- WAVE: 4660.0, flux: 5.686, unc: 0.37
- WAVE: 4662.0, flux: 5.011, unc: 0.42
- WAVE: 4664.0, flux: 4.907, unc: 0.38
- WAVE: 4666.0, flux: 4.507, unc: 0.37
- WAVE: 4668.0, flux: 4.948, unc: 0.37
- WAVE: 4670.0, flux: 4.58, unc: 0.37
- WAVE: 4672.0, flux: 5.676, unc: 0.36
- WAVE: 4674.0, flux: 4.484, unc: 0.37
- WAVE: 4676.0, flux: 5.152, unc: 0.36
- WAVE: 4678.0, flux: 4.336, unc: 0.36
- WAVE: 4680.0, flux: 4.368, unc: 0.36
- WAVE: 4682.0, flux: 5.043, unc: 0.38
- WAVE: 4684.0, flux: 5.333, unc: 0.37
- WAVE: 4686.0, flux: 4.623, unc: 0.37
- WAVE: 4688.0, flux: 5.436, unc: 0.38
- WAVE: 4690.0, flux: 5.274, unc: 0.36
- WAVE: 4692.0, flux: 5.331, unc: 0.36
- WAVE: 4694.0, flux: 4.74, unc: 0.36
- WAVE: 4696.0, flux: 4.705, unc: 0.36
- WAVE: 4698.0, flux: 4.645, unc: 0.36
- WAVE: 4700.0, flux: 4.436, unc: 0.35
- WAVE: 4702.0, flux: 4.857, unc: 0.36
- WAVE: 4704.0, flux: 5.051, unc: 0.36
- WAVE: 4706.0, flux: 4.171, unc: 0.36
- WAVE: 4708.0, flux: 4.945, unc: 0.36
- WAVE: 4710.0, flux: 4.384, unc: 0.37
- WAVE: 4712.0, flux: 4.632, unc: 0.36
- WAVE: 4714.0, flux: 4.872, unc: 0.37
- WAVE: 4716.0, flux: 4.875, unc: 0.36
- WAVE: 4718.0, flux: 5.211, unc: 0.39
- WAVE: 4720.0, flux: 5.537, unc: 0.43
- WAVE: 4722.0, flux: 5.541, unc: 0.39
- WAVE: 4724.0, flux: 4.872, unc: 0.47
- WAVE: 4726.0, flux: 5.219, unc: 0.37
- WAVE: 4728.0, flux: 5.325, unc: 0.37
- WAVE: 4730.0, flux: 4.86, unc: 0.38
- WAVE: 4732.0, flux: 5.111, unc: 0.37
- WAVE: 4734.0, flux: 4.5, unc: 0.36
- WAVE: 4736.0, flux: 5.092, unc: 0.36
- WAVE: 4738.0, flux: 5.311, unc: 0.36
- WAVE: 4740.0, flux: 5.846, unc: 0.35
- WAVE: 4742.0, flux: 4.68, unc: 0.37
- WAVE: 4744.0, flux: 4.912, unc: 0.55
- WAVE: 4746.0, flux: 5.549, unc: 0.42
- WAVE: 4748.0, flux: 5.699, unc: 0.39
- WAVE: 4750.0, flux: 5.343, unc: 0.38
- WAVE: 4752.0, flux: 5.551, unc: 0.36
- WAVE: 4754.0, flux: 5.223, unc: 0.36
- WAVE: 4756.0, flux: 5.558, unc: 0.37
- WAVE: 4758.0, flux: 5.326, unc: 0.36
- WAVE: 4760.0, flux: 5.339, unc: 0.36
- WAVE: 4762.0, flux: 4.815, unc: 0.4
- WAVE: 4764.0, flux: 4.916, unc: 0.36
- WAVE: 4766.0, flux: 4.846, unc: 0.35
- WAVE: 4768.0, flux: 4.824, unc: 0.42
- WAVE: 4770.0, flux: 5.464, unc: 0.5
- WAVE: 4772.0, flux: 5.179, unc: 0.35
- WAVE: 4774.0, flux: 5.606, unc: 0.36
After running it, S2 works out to -0.76 angstrom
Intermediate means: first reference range 5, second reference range 5.22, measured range 5.22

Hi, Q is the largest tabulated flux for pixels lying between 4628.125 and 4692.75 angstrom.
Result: 5.686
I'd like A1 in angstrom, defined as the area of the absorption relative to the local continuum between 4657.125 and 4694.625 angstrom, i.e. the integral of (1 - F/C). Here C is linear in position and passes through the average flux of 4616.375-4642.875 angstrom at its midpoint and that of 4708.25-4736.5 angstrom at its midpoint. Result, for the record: 0.7 angstrom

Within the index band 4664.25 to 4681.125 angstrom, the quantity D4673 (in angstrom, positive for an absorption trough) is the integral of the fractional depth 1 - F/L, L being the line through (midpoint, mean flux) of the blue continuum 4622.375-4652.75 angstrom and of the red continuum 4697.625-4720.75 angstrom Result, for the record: 0.51 angstrom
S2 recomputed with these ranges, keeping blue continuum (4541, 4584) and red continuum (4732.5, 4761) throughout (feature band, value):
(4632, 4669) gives 0.6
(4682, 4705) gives 1.1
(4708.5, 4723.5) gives 0.7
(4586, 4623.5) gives -0.5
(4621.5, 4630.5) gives -0.2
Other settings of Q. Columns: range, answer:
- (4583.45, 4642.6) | 6.149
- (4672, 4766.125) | 5.846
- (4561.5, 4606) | 5.953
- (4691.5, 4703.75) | 5.331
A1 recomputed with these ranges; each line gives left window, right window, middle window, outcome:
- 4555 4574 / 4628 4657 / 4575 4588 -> 1.30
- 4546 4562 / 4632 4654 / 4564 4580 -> -0.03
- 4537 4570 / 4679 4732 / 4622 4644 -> -0.68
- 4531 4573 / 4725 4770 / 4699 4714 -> 1.41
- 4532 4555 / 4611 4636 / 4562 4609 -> 0.68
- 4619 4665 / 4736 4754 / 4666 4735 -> 4.38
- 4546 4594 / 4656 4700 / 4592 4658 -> -2.32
